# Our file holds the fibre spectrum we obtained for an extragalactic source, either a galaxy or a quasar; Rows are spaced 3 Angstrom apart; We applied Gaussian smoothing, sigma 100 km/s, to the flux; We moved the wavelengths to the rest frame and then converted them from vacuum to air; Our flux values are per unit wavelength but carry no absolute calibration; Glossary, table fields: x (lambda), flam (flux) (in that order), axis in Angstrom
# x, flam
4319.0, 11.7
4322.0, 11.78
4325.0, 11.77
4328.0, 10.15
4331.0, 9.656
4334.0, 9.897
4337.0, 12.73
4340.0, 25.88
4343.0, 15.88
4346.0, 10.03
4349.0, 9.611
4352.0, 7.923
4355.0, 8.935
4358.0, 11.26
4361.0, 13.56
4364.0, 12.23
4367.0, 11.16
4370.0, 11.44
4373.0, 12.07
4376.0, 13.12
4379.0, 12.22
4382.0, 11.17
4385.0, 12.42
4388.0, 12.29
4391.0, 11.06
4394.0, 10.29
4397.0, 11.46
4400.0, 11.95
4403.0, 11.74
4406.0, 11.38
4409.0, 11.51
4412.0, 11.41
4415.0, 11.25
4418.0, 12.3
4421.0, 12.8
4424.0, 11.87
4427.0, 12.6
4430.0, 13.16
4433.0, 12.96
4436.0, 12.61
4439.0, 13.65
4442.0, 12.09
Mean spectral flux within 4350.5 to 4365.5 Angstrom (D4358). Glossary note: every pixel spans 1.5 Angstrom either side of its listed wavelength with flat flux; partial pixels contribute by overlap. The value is 10.8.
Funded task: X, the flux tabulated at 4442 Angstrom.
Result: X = 12.09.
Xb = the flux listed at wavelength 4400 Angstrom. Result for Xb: 11.95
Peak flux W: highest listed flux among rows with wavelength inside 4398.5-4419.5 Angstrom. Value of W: 12.3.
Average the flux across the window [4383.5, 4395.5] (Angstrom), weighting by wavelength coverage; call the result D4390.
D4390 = 11.5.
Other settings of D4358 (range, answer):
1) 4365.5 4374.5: 11.6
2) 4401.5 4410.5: 11.5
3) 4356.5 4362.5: 12.4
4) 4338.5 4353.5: 13.9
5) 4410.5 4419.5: 11.7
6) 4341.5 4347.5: 13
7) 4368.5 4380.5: 12.2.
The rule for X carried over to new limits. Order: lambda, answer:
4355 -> 8.935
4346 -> 10.03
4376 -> 13.12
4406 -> 11.38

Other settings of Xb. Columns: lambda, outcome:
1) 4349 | 9.611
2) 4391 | 11.06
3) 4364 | 12.23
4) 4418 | 12.3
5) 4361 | 13.56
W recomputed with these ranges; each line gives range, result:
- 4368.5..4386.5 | 13.12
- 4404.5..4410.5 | 11.51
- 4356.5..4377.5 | 13.56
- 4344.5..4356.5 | 10.03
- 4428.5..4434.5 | 13.16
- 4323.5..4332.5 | 11.77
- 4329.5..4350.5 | 25.88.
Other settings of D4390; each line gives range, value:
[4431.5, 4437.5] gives 12.8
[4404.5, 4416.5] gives 11.4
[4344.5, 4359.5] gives 9.55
